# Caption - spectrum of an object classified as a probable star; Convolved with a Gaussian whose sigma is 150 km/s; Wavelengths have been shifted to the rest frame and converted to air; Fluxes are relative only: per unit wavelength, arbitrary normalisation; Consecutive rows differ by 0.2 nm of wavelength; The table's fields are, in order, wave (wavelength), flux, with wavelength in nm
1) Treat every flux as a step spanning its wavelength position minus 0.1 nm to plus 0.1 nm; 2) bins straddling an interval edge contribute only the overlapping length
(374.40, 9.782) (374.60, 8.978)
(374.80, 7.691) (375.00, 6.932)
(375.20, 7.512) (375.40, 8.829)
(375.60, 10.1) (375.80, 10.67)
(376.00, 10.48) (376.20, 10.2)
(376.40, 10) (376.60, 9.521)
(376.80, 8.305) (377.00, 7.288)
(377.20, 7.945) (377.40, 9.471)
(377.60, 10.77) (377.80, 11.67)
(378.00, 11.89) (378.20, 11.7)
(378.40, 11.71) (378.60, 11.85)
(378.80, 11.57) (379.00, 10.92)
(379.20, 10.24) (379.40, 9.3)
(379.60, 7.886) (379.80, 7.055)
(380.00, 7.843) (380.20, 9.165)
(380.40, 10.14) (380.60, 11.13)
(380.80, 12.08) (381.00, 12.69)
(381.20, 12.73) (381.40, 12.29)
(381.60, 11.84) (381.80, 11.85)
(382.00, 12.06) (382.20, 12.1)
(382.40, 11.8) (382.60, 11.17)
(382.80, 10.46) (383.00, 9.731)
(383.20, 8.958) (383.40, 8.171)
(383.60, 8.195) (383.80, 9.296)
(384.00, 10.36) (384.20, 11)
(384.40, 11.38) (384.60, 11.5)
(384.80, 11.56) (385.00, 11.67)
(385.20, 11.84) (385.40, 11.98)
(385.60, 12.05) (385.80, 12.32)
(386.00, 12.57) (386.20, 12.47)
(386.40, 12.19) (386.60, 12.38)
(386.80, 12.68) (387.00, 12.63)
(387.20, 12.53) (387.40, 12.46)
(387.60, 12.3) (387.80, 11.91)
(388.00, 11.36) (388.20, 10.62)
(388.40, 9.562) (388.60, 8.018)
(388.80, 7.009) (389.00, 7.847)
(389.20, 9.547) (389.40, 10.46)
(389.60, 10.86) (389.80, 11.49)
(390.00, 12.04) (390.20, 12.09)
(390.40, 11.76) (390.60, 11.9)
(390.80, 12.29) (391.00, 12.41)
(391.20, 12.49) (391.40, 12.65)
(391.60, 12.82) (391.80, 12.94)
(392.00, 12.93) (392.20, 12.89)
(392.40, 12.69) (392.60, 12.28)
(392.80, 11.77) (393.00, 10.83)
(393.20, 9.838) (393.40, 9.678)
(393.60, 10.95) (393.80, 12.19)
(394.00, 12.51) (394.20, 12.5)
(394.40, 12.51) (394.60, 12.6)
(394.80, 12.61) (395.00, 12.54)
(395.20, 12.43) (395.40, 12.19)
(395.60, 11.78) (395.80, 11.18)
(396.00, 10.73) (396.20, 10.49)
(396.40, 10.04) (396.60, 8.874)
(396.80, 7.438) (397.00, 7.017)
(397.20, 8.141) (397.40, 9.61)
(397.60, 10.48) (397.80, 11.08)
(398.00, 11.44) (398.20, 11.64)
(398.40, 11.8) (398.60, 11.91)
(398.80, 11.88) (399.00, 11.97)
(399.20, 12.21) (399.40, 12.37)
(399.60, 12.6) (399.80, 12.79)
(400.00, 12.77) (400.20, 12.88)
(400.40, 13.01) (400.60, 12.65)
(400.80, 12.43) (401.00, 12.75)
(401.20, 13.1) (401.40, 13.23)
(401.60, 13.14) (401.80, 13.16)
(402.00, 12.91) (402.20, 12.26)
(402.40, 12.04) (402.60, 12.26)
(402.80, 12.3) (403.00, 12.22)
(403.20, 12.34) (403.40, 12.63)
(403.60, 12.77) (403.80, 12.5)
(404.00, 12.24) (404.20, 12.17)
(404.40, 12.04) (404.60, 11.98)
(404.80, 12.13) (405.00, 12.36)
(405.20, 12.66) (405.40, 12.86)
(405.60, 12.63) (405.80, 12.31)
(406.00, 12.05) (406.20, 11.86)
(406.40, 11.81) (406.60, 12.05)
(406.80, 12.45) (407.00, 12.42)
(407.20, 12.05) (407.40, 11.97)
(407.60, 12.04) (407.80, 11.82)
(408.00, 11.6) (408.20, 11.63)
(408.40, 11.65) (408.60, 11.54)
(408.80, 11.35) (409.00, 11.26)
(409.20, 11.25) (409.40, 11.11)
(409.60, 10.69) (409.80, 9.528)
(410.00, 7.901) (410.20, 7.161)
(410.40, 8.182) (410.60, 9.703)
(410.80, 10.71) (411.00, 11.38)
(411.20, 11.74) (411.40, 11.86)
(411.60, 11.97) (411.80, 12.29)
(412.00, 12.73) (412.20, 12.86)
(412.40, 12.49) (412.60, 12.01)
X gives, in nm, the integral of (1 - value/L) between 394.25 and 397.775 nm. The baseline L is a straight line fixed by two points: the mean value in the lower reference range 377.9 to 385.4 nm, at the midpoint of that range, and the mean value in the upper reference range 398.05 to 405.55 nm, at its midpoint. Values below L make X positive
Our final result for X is 0.38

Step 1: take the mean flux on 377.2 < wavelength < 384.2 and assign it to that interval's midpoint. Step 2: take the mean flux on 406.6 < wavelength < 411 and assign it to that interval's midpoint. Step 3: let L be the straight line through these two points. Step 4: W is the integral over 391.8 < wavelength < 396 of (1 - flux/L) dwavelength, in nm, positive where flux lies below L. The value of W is -0.48 nm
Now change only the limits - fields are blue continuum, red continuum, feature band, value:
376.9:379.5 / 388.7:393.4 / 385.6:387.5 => -0.23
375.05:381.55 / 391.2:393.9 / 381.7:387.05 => -0.18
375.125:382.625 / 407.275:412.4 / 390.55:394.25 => -0.46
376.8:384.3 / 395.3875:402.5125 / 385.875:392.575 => -0.40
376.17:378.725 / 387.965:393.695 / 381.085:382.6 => -0.22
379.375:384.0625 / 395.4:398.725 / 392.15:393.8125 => -0.17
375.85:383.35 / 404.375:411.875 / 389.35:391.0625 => -0.14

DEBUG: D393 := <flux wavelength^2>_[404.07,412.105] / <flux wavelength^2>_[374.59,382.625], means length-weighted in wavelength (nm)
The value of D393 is 1.30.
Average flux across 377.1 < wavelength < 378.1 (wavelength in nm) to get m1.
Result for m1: 10.3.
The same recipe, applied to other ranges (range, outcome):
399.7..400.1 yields 12.8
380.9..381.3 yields 12.7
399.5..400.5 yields 12.8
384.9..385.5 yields 11.8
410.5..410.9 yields 10.2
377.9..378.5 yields 11.8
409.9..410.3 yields 7.53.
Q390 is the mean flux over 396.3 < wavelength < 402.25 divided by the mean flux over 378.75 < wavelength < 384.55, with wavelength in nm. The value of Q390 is 1.11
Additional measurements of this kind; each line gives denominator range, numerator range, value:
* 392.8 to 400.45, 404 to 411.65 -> 1.01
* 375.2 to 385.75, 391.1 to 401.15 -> 1.11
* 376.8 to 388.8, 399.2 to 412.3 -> 1.10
